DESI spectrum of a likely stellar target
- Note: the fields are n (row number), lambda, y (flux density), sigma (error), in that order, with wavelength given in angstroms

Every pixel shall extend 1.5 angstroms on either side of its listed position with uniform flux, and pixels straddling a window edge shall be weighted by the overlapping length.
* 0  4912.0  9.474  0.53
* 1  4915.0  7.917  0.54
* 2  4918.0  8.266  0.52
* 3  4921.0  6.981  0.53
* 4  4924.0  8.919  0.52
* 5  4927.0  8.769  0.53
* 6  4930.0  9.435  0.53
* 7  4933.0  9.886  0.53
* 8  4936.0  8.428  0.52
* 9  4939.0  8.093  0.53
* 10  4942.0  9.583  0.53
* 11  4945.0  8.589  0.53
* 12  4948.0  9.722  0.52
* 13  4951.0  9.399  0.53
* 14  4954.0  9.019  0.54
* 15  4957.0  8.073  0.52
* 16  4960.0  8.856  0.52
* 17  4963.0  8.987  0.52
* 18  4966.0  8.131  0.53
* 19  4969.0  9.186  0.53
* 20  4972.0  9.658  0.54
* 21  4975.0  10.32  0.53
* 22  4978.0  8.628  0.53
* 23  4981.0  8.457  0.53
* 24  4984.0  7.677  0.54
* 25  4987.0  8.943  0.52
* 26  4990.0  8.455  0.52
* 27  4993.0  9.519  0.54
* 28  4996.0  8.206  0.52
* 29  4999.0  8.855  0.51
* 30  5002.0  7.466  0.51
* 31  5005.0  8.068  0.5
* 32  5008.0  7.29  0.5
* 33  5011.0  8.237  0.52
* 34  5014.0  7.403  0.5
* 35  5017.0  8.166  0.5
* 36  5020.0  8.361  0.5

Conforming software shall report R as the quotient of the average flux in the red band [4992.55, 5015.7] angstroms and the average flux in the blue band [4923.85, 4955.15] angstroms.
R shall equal 0.9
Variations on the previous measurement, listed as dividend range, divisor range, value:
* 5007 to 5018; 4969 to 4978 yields 0.81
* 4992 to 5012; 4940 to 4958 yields 0.90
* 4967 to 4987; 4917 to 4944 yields 1.03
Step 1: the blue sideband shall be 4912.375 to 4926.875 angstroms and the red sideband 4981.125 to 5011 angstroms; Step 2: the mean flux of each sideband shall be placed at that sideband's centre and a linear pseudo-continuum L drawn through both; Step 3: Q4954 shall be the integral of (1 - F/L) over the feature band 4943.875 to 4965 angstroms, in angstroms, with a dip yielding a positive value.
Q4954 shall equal -1.79 angstroms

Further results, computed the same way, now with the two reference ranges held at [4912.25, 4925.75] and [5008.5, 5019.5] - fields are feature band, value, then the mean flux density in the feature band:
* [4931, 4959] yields -3.1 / 8.98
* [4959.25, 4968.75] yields -0.8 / 8.71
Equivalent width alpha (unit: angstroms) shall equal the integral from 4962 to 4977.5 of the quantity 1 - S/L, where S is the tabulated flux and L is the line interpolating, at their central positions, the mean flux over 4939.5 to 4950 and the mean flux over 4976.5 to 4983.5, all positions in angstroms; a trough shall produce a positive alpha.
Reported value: -1.1 angstroms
